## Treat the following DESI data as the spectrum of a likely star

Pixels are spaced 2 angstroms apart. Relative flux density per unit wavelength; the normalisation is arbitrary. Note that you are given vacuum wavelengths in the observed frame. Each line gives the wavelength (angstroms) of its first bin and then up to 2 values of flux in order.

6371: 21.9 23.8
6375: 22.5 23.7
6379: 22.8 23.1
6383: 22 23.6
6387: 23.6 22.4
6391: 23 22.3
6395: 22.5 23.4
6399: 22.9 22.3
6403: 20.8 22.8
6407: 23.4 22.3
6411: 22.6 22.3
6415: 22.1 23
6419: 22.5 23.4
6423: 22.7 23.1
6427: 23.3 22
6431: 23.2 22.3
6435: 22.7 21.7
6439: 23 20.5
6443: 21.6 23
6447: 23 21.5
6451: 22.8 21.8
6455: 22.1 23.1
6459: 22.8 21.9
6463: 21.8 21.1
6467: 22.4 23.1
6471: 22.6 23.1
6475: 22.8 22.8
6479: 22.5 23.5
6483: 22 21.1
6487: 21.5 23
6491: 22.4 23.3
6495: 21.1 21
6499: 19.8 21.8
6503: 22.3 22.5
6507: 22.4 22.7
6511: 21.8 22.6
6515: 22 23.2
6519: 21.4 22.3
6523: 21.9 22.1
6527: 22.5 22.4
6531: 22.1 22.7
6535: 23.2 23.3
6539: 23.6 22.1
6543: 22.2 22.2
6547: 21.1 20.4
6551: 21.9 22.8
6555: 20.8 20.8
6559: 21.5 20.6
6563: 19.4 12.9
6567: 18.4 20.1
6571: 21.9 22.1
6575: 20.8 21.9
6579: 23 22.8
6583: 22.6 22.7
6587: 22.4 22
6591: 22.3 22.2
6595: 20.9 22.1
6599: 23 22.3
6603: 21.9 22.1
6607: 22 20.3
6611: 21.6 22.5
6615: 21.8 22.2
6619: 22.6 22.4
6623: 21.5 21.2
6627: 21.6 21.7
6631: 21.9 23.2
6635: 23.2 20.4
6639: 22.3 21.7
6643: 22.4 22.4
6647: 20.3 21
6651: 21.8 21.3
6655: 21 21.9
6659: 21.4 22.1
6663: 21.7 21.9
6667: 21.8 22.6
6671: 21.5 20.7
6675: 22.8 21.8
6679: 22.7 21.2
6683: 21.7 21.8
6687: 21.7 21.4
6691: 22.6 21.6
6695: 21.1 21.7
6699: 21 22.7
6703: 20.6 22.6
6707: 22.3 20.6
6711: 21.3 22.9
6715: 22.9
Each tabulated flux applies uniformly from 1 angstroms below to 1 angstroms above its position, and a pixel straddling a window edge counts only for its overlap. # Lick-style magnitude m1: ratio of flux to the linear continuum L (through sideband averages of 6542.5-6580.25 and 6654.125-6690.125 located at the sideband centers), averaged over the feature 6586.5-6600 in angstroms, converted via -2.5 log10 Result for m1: -0.05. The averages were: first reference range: 20.8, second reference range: 21.8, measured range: 22.1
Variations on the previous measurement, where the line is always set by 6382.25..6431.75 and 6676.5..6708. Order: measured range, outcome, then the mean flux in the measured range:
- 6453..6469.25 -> 0.01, 22.2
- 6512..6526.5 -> 0.01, 22.2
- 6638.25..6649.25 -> 0.01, 21.7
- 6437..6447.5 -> 0.02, 22.1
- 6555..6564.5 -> 0.10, 20.2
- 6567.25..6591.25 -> 0.01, 21.9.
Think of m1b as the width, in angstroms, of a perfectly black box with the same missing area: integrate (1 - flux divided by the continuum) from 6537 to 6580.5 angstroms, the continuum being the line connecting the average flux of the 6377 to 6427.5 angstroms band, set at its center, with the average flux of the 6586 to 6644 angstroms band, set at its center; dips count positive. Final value 2.23 angstroms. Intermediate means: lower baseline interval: 22.7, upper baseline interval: 22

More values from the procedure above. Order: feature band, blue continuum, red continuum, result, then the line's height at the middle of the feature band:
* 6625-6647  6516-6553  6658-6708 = 0.0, 21.9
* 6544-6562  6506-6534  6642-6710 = 0.7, 22.2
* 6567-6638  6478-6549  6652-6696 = 0.0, 21.9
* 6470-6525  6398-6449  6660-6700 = 0.2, 22.3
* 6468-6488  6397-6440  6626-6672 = -0.1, 22.4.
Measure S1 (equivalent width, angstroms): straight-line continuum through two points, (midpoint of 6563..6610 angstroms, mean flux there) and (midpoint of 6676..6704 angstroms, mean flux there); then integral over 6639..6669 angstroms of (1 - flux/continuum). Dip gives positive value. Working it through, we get -0.1 angstroms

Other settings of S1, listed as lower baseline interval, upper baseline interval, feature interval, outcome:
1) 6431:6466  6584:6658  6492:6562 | 0.14 angstroms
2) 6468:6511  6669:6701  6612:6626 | -0.07 angstroms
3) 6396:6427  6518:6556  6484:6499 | 0.38 angstroms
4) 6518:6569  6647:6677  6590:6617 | -0.54 angstroms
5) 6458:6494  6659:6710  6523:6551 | -0.05 angstroms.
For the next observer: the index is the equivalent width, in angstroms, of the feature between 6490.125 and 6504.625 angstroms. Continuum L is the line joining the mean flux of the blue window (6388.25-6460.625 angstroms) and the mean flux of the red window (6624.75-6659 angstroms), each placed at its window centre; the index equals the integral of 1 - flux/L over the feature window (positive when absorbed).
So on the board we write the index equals 0.4 angstroms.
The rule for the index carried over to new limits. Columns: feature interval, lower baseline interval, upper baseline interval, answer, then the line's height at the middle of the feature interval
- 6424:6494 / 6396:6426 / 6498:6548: 0.2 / 22.5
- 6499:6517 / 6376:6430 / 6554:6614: -0.2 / 21.9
